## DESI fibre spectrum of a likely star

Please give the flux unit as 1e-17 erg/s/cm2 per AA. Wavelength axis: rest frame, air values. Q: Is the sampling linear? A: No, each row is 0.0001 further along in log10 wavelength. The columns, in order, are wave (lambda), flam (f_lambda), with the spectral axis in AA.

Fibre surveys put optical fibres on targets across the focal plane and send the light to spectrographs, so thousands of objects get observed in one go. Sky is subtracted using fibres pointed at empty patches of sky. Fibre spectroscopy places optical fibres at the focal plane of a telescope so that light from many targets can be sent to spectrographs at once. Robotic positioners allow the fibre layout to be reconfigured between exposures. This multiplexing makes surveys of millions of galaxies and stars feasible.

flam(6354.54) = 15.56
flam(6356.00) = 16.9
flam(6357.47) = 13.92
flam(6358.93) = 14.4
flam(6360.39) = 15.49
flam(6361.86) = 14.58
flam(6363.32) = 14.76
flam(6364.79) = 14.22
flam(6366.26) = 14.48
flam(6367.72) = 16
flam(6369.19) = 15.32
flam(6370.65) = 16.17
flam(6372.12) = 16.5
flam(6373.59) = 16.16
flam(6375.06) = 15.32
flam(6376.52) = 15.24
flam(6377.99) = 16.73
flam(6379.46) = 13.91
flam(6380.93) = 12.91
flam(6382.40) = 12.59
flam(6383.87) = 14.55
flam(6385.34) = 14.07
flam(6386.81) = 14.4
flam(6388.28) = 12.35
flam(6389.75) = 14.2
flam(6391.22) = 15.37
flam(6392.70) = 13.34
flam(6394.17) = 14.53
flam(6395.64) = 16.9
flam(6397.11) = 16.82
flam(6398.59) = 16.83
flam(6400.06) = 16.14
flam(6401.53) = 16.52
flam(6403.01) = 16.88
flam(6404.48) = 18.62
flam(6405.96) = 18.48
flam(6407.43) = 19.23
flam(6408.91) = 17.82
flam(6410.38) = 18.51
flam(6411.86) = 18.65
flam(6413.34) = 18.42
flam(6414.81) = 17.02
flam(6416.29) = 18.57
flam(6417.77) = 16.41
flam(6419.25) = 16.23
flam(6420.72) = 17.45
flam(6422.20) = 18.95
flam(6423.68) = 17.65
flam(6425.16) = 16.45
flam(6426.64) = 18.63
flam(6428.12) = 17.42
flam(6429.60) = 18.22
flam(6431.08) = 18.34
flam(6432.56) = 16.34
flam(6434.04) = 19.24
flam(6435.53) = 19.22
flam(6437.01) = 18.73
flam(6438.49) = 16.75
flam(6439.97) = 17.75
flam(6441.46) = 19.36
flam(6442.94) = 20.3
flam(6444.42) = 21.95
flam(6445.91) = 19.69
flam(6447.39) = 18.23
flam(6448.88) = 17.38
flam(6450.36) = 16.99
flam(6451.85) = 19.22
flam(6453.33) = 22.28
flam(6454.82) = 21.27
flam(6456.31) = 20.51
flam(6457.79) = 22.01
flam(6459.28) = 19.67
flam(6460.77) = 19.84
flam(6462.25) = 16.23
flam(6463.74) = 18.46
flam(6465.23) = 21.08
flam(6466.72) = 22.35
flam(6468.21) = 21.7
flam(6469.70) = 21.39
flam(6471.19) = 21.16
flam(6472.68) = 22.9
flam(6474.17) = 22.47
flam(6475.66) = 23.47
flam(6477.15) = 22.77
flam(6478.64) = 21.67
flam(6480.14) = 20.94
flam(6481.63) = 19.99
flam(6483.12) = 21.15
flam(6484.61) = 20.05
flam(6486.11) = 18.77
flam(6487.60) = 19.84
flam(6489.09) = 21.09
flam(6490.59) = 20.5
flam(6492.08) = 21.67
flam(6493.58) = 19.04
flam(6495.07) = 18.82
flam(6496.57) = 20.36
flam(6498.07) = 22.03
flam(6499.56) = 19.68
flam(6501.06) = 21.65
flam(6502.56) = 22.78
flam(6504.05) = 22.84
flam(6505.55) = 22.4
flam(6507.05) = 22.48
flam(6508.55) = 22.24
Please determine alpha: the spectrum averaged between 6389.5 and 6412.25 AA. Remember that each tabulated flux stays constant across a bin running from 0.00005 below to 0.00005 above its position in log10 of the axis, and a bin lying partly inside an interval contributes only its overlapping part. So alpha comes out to 16.8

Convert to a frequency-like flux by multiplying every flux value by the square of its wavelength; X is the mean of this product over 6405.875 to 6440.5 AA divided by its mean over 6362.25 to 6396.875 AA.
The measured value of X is 1.23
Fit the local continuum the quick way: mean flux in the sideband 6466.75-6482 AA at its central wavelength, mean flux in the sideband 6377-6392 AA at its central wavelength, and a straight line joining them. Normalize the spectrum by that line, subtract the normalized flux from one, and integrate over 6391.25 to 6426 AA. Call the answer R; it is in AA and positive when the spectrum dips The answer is -2.15 AA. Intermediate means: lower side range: 14.1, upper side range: 21.9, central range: 17.2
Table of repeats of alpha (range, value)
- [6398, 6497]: 19.3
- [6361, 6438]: 16.4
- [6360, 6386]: 14.9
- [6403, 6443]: 18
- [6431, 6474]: 19.7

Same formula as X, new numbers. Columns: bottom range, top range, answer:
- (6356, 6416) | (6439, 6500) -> 1.33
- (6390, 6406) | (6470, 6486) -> 1.36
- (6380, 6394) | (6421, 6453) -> 1.36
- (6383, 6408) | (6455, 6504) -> 1.35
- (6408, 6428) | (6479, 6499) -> 1.17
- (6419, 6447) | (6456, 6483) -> 1.16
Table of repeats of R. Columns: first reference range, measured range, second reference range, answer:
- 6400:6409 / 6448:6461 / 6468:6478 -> 0.74 AA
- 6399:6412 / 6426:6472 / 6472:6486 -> 1.44 AA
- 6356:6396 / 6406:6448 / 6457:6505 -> -1.28 AA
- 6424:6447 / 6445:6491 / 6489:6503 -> -1.86 AA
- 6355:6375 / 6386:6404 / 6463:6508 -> 1.49 AA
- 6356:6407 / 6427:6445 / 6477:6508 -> -0.52 AA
